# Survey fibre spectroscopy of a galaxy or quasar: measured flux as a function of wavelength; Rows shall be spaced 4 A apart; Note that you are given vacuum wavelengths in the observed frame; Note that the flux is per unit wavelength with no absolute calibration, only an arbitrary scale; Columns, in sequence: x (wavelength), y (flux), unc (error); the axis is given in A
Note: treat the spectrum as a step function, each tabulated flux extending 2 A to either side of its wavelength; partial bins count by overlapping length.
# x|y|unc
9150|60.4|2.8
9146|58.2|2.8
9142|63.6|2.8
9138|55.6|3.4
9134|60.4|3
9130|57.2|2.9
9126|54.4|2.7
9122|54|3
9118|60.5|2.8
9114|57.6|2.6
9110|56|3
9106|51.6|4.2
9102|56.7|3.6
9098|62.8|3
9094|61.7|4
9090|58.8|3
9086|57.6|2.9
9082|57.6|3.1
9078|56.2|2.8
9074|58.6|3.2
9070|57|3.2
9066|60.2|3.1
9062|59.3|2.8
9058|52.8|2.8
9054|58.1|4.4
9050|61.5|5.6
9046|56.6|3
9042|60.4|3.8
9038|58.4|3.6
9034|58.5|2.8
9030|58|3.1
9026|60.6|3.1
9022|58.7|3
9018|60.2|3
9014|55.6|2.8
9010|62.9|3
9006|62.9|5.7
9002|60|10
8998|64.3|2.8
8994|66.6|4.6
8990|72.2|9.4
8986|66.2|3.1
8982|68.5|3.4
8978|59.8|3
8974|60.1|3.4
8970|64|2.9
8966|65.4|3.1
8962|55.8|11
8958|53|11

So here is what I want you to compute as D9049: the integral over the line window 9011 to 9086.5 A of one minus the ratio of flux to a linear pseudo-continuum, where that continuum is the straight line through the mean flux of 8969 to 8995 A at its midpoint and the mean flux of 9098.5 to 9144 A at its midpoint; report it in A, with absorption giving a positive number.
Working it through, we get 3.89 A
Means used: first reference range 65.3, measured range 58.3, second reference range 57.2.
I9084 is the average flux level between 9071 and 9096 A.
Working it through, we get 58.4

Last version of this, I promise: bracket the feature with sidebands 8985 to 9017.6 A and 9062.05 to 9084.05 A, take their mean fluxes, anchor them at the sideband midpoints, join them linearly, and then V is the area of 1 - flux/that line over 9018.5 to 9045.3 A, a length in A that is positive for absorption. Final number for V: 0.95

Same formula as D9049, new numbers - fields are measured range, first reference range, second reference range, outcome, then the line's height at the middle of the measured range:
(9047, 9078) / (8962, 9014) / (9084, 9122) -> 1.0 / 60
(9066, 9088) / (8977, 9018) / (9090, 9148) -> 0.8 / 60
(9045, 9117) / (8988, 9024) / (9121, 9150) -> 2.4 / 59.9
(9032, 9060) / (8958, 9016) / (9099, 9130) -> 0.8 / 59.7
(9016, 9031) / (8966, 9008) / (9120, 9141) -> 0.7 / 62.5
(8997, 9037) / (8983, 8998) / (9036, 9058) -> 2.1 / 63.4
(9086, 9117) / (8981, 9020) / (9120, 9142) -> 0.3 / 58.5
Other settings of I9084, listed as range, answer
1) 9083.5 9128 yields 57.4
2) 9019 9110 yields 58.2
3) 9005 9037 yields 59.5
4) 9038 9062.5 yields 58.1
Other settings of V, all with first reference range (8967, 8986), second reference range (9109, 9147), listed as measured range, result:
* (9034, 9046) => 0.46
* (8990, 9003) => -0.50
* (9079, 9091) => 0.33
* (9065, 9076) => 0.28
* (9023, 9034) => 0.44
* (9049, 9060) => 0.63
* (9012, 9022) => 0.63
